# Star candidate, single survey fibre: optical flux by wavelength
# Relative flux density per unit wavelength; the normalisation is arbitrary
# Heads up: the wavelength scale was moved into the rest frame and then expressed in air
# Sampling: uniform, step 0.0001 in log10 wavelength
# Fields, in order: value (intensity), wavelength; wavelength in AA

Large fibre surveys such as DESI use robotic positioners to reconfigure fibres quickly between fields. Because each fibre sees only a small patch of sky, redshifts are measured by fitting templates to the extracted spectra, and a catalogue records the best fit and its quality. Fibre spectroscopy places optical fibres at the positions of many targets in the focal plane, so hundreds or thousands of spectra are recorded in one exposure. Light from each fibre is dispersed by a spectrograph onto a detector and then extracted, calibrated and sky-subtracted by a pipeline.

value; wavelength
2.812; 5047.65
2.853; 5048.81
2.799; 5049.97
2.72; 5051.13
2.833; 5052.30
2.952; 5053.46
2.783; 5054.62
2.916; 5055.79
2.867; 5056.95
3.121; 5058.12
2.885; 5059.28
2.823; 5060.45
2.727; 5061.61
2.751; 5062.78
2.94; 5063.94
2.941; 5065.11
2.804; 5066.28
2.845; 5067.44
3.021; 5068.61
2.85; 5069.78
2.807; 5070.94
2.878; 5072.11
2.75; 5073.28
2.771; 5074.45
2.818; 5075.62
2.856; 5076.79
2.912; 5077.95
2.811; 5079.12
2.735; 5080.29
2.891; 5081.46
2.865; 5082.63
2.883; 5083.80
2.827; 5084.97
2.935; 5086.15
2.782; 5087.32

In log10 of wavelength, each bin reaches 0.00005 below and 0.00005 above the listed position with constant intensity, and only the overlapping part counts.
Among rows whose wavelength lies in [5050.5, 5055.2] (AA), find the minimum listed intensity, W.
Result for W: 2.72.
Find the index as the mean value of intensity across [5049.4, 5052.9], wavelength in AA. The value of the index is 2.78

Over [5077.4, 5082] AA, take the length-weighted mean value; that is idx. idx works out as 2.84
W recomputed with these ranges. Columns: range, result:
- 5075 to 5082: 2.735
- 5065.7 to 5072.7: 2.804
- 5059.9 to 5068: 2.727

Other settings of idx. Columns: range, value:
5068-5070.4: 2.93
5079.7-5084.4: 2.84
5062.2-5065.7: 2.88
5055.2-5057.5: 2.89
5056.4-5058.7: 2.99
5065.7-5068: 2.83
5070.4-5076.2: 2.8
